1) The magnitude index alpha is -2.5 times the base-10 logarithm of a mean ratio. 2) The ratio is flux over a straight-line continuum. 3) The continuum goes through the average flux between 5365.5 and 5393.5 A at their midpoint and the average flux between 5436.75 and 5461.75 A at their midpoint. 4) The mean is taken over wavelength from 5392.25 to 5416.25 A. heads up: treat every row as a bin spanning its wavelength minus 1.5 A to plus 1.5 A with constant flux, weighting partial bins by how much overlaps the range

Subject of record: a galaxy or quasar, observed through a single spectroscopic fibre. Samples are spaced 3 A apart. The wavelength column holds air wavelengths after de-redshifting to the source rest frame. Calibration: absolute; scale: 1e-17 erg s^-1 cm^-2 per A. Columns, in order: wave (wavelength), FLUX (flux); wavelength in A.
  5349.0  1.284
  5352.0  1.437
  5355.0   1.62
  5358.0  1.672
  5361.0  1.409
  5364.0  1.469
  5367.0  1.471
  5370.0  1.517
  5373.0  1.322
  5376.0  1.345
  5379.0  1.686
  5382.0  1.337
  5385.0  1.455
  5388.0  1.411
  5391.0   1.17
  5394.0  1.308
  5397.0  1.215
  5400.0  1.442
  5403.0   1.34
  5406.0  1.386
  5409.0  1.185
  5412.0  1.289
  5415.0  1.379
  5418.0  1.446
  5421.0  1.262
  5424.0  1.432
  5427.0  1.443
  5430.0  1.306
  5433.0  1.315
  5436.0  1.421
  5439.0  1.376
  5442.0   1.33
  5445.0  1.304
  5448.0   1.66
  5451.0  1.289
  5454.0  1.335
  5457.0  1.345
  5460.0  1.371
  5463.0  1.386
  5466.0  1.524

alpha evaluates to 0.07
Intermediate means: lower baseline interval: 1.41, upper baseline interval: 1.38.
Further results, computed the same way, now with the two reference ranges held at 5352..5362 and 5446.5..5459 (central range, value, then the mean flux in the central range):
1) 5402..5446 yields 0.079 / 1.35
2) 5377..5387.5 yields 0.028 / 1.48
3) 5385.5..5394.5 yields 0.148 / 1.31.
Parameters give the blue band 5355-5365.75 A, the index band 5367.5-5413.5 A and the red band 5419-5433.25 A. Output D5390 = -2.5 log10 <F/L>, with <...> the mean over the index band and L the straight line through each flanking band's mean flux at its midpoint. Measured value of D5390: 0.07 mag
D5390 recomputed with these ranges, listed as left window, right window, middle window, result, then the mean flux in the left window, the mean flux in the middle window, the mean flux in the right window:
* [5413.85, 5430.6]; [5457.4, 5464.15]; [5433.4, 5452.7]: -0.01 mag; 1.38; 1.39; 1.37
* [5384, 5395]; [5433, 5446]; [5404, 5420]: 0.01 mag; 1.33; 1.33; 1.35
